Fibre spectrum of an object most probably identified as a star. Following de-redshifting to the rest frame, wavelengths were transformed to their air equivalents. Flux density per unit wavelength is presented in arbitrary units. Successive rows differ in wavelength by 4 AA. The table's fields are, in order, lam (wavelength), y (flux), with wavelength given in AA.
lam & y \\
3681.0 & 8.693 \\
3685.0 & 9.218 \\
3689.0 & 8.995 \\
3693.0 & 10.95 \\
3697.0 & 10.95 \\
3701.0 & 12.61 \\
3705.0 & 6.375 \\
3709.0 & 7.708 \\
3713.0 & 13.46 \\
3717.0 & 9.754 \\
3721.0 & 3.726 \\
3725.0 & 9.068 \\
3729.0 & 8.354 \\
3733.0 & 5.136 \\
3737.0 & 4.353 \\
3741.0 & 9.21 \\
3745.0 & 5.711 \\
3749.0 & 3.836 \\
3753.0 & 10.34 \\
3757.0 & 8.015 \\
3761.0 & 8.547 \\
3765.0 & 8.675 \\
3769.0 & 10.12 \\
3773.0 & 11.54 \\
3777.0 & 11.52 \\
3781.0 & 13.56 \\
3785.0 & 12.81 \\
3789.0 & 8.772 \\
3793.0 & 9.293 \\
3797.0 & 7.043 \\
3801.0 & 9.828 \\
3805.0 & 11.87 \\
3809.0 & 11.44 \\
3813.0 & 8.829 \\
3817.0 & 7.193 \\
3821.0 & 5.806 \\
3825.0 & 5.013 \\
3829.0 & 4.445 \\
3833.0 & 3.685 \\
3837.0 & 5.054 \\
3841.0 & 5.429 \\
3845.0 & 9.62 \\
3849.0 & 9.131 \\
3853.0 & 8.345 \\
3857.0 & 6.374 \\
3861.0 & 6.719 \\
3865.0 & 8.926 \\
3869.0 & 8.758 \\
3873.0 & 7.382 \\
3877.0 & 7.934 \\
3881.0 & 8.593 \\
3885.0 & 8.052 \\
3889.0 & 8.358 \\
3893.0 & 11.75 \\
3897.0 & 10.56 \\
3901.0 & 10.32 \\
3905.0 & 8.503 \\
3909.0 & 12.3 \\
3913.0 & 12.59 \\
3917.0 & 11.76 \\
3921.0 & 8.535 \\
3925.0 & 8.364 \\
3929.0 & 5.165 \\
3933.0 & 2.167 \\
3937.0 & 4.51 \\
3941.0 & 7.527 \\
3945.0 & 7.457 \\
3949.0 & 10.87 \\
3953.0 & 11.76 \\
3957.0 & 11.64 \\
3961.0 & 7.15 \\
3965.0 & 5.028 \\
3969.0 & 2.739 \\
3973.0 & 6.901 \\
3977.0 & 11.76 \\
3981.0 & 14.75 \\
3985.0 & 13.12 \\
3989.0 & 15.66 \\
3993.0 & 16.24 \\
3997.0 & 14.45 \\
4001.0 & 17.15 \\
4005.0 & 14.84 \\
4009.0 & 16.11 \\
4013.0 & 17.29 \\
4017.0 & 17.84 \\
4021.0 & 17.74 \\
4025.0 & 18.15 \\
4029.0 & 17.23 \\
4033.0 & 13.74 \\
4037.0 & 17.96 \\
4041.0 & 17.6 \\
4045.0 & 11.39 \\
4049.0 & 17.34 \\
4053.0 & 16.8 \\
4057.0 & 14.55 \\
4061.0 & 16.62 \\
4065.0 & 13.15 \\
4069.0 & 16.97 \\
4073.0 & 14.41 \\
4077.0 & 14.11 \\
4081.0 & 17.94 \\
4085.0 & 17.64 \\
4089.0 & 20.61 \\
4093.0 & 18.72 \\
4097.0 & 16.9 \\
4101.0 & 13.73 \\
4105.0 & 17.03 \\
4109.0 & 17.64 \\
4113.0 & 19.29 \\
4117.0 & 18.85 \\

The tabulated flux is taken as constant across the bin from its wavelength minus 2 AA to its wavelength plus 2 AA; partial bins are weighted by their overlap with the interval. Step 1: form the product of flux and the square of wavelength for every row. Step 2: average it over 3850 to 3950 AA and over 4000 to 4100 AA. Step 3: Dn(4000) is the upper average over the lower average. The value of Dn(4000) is 2.1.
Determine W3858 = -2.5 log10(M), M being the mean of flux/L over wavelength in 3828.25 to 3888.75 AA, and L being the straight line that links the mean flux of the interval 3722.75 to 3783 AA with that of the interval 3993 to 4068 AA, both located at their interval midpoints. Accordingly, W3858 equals 0.49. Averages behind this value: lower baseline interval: 8.51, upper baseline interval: 16.1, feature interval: 7.32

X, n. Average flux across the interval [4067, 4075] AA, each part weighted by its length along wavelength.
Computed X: 15.7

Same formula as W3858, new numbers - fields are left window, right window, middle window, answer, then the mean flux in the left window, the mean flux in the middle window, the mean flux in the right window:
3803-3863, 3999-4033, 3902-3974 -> 0.47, 7.26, 8.1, 16.8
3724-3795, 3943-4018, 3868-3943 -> 0.27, 8.82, 8.58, 12.2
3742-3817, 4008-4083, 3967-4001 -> 0.20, 9.47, 12.3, 16.2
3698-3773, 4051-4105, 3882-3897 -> 0.24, 8.19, 9.49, 16.3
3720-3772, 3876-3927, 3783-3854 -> 0.07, 7.46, 7.97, 9.85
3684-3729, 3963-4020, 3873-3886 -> 0.40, 9.31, 8.08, 13.2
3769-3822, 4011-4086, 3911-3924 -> 0.21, 10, 10.8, 16.2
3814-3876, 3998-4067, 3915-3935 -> 0.43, 6.84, 7.2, 16.2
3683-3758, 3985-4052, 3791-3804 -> 0.16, 8.31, 8.96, 16.2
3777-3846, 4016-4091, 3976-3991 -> 0.01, 8.29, 14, 16.4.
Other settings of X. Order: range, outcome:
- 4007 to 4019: 17.1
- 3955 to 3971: 6.64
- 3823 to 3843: 4.73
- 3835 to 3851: 7.31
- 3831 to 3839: 4.37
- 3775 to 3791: 11.7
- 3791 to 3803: 8.72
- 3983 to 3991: 14.4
